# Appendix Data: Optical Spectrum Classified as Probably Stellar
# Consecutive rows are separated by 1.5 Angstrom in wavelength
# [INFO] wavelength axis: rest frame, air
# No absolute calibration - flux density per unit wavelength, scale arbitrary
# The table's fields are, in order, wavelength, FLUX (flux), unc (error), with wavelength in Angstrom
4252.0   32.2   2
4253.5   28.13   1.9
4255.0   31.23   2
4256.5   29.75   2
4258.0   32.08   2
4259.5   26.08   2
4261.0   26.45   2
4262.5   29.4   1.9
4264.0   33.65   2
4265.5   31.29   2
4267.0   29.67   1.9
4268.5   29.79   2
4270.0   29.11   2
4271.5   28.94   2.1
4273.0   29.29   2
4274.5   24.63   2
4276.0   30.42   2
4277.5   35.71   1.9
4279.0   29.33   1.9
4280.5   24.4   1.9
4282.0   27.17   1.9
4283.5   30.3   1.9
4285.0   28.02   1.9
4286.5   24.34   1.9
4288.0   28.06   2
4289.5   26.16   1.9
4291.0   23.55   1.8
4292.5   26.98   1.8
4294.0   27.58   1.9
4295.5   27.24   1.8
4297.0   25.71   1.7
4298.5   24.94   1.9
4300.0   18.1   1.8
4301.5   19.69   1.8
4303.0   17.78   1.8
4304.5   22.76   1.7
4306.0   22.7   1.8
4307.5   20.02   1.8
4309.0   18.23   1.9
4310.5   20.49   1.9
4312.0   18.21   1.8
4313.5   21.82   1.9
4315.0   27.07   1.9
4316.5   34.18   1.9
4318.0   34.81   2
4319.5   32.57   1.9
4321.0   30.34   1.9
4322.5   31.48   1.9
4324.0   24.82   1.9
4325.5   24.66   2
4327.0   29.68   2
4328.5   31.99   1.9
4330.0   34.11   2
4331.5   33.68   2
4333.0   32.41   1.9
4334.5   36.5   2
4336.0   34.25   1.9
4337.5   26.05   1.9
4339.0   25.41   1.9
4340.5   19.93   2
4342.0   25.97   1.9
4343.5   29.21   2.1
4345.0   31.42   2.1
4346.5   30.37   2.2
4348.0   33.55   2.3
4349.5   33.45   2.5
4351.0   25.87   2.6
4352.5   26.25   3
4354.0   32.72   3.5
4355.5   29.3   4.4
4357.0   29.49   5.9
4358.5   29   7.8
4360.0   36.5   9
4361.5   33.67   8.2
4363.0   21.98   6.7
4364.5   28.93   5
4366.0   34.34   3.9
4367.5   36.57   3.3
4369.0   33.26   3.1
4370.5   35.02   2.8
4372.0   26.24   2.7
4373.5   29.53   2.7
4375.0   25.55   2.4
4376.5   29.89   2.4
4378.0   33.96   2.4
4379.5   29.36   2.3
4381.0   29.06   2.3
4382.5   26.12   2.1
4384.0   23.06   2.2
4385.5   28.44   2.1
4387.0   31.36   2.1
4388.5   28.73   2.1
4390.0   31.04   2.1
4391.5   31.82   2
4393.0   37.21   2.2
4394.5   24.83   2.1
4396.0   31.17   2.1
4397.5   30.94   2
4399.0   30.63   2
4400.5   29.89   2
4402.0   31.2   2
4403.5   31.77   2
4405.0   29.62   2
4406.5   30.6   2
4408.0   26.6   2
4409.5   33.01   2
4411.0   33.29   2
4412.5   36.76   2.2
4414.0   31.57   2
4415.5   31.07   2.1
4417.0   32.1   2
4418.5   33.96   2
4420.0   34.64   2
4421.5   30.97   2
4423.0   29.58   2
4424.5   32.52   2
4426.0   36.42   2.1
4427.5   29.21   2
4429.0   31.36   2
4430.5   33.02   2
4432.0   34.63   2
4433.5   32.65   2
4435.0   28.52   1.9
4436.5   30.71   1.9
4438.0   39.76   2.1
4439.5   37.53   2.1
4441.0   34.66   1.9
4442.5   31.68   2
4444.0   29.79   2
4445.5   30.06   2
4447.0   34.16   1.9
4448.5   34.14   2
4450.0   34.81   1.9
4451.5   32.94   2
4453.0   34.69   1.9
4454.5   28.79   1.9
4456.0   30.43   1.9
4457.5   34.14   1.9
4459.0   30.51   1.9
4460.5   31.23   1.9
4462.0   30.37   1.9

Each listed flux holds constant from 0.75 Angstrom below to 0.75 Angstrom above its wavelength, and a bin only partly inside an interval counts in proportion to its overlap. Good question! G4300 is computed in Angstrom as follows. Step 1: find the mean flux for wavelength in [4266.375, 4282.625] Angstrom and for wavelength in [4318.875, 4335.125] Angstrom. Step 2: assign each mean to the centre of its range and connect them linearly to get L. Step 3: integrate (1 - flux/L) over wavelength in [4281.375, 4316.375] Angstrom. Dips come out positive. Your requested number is 6.96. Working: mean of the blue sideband 29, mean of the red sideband 31.1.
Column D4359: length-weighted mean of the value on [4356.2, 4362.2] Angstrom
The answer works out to 32.1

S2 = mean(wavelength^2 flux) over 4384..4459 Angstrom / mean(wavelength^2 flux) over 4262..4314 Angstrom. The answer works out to 1.31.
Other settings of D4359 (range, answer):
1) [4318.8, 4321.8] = 31.4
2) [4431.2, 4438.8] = 33.3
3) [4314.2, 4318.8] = 31.9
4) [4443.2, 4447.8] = 31.4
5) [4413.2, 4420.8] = 32.7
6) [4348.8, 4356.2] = 29.5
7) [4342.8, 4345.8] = 30.3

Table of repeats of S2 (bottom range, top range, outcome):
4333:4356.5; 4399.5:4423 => 1.11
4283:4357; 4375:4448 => 1.20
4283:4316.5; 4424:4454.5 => 1.48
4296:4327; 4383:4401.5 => 1.26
